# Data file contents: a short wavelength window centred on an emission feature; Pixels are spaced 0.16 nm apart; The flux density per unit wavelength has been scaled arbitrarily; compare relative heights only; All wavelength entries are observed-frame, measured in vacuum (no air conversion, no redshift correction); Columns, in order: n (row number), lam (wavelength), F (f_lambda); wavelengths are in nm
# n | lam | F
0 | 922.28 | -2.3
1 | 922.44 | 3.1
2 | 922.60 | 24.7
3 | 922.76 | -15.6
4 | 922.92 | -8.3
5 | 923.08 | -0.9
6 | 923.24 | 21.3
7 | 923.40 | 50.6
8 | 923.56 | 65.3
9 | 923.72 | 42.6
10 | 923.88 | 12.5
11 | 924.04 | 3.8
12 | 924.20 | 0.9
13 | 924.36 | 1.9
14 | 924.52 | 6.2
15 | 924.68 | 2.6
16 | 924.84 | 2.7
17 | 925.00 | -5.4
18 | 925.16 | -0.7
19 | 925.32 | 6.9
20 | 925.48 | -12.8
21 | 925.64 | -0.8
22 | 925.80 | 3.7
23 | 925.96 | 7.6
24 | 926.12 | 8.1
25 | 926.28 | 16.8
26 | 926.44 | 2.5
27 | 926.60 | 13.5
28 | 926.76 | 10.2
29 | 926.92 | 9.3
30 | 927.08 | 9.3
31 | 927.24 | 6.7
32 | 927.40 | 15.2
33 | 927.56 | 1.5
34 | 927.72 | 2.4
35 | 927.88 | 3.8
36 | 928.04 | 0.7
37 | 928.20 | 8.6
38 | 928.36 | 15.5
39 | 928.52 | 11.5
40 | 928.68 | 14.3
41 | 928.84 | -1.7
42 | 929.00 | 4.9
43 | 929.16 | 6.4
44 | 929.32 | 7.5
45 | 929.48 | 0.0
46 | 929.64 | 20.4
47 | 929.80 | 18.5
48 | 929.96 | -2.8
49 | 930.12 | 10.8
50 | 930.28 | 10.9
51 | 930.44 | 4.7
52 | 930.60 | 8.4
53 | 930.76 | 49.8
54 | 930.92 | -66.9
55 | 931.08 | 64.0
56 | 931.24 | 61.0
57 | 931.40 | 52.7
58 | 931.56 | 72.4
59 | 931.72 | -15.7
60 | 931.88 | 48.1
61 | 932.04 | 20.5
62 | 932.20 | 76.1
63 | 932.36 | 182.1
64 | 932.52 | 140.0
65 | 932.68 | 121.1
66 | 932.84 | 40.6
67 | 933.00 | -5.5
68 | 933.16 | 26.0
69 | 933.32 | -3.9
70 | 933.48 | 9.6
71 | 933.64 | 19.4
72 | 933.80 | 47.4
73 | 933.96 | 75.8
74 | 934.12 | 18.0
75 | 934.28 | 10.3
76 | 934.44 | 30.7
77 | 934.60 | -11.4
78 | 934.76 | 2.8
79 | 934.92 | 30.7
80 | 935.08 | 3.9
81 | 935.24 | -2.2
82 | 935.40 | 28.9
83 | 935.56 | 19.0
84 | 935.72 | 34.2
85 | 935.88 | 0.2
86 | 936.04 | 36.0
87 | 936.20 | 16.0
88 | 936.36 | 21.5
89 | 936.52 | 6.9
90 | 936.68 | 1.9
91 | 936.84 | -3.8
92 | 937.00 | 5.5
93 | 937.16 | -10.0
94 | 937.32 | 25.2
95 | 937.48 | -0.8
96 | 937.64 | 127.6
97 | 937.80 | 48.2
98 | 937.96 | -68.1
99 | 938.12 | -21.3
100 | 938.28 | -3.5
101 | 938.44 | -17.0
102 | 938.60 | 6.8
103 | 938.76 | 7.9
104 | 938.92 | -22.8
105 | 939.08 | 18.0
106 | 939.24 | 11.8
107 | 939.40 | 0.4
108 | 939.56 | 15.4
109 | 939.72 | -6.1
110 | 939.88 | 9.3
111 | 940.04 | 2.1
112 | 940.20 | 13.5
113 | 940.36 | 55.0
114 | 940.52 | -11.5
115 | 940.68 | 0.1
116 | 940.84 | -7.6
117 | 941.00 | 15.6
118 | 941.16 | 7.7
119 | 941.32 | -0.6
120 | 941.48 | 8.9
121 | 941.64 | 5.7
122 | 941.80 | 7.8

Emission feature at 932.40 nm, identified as [O III] 5007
